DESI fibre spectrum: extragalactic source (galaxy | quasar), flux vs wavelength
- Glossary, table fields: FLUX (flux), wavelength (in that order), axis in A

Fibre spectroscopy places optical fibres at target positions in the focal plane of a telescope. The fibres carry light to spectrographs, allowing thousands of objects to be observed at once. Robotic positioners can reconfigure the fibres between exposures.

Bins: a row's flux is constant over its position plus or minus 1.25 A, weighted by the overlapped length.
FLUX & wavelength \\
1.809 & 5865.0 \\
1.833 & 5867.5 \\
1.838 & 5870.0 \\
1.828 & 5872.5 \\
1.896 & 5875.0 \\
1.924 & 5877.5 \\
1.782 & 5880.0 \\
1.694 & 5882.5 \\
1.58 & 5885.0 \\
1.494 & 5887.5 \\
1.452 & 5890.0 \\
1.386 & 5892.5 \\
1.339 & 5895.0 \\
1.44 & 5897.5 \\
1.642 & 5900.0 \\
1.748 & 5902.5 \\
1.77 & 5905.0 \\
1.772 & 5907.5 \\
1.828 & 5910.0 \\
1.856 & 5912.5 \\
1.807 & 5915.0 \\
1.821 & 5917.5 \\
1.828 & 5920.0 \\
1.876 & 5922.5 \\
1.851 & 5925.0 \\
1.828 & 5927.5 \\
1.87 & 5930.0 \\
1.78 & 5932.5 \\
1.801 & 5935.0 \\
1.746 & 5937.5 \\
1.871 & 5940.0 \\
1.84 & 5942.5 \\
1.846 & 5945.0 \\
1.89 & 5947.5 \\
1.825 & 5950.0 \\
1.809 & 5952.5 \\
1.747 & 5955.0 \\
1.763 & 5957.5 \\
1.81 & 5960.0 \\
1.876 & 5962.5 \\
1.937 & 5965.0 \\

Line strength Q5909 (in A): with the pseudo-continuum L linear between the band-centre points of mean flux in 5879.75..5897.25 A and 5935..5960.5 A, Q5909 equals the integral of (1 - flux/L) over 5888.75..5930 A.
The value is -2.2 A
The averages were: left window 1.51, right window 1.81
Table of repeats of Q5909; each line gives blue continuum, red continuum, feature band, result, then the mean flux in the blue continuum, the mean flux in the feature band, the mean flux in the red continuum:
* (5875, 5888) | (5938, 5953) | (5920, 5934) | -0.2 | 1.73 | 1.84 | 1.84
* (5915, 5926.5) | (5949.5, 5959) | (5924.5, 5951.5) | -0.3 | 1.84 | 1.83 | 1.78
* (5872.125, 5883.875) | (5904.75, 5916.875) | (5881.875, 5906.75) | 3.6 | 1.82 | 1.56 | 1.81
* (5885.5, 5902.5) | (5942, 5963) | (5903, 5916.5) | -2.0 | 1.49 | 1.8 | 1.82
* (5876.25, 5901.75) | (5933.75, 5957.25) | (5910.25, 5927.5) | -1.4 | 1.58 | 1.84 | 1.82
